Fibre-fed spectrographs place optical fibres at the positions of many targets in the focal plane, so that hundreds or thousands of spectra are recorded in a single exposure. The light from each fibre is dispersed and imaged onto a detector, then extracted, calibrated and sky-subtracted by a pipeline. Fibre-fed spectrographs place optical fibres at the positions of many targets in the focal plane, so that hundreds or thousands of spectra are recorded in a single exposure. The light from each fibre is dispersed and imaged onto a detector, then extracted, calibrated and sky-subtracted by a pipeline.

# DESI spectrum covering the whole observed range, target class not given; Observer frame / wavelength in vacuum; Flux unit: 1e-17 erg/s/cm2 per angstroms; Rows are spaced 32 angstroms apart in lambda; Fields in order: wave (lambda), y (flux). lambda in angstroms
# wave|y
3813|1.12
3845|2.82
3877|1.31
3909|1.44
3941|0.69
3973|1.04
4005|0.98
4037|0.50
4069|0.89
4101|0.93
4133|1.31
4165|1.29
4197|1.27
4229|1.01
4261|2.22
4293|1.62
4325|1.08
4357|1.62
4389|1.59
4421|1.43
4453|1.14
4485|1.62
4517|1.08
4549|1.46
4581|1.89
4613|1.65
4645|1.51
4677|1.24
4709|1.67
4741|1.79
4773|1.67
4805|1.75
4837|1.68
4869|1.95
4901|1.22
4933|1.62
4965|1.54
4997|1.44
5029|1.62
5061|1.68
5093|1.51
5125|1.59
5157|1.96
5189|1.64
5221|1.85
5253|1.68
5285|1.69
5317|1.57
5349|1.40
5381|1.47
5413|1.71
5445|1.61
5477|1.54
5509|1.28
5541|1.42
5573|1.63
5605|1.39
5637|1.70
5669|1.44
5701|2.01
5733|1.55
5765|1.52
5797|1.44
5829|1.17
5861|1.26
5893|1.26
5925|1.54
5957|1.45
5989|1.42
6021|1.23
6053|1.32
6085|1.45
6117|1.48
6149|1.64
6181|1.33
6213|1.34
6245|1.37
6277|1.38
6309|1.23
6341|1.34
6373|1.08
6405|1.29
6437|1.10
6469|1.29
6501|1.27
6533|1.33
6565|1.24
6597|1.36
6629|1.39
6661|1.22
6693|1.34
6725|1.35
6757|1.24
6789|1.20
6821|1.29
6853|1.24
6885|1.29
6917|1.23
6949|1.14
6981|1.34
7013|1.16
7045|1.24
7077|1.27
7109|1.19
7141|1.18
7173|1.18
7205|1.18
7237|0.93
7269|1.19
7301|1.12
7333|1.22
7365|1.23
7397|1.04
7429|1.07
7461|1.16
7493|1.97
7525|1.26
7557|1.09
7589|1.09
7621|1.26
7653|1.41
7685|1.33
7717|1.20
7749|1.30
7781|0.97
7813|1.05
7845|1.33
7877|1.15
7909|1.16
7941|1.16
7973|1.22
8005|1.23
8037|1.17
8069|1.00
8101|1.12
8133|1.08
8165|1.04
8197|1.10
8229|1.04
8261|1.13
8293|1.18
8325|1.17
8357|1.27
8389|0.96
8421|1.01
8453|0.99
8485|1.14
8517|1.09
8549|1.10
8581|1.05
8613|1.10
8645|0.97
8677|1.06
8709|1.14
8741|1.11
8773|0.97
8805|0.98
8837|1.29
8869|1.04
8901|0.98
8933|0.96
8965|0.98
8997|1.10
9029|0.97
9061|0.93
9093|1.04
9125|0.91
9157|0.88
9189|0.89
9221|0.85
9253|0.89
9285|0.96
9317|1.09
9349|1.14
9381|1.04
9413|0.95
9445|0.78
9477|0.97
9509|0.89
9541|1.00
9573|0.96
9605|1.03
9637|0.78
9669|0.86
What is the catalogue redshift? 0.14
